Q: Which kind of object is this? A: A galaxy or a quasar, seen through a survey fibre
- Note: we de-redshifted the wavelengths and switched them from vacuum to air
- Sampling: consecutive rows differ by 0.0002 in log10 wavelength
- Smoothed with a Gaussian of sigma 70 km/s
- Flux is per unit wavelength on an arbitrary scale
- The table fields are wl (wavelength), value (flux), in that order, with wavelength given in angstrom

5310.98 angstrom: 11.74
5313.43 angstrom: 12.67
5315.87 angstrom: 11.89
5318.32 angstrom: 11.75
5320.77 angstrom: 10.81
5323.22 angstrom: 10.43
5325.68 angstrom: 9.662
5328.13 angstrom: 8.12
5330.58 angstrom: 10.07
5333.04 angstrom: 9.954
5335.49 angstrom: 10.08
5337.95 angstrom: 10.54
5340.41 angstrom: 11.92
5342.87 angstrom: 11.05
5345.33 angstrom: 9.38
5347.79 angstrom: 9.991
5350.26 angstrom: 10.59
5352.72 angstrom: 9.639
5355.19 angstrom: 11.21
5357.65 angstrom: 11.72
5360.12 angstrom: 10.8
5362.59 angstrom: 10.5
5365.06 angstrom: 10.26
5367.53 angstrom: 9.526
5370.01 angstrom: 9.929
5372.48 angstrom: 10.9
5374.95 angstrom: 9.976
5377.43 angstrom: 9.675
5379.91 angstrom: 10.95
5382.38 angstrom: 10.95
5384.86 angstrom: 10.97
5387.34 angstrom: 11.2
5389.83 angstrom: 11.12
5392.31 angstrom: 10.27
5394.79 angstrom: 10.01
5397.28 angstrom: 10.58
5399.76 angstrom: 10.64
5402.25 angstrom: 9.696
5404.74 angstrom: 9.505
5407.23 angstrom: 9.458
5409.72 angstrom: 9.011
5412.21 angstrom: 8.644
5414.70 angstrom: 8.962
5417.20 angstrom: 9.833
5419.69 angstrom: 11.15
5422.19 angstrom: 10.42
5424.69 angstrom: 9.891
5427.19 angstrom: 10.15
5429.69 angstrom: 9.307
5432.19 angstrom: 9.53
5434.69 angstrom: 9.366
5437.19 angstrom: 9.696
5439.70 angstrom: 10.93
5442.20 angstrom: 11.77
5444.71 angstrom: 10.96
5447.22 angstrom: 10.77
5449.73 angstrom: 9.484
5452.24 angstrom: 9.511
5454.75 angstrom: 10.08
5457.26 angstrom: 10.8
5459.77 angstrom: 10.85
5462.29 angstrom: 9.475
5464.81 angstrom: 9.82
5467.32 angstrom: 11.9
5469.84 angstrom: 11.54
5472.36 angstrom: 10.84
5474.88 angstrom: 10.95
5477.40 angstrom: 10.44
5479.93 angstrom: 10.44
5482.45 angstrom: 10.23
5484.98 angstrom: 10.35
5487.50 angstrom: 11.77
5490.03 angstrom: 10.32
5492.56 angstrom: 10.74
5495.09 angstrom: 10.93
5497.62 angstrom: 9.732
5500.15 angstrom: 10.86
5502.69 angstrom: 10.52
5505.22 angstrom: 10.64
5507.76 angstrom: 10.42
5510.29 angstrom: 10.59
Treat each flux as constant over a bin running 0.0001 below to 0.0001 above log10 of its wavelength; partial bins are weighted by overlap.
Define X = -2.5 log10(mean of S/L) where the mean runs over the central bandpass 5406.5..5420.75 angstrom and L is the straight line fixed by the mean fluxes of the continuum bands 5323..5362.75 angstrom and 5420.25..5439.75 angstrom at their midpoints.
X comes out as 0.05 mag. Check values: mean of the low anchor 10.3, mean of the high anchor 9.89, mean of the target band 9.49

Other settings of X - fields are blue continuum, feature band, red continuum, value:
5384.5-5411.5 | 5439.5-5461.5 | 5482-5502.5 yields -0.012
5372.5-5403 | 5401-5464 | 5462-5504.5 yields 0.066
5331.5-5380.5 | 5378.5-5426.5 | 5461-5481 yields 0.037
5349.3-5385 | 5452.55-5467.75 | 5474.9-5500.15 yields 0.022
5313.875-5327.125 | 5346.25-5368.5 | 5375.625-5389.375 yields 0.037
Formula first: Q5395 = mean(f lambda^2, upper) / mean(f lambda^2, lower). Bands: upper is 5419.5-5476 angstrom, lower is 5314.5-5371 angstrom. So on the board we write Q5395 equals 1.0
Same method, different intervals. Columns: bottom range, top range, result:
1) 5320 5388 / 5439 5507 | 1.07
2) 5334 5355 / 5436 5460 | 1.04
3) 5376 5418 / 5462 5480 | 1.10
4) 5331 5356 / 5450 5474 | 1.05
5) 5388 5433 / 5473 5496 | 1.11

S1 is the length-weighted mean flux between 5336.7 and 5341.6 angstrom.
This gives 11.2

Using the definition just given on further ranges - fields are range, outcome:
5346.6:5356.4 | 10.4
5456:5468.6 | 10.6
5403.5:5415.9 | 9.12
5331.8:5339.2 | 10.2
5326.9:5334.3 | 9.4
